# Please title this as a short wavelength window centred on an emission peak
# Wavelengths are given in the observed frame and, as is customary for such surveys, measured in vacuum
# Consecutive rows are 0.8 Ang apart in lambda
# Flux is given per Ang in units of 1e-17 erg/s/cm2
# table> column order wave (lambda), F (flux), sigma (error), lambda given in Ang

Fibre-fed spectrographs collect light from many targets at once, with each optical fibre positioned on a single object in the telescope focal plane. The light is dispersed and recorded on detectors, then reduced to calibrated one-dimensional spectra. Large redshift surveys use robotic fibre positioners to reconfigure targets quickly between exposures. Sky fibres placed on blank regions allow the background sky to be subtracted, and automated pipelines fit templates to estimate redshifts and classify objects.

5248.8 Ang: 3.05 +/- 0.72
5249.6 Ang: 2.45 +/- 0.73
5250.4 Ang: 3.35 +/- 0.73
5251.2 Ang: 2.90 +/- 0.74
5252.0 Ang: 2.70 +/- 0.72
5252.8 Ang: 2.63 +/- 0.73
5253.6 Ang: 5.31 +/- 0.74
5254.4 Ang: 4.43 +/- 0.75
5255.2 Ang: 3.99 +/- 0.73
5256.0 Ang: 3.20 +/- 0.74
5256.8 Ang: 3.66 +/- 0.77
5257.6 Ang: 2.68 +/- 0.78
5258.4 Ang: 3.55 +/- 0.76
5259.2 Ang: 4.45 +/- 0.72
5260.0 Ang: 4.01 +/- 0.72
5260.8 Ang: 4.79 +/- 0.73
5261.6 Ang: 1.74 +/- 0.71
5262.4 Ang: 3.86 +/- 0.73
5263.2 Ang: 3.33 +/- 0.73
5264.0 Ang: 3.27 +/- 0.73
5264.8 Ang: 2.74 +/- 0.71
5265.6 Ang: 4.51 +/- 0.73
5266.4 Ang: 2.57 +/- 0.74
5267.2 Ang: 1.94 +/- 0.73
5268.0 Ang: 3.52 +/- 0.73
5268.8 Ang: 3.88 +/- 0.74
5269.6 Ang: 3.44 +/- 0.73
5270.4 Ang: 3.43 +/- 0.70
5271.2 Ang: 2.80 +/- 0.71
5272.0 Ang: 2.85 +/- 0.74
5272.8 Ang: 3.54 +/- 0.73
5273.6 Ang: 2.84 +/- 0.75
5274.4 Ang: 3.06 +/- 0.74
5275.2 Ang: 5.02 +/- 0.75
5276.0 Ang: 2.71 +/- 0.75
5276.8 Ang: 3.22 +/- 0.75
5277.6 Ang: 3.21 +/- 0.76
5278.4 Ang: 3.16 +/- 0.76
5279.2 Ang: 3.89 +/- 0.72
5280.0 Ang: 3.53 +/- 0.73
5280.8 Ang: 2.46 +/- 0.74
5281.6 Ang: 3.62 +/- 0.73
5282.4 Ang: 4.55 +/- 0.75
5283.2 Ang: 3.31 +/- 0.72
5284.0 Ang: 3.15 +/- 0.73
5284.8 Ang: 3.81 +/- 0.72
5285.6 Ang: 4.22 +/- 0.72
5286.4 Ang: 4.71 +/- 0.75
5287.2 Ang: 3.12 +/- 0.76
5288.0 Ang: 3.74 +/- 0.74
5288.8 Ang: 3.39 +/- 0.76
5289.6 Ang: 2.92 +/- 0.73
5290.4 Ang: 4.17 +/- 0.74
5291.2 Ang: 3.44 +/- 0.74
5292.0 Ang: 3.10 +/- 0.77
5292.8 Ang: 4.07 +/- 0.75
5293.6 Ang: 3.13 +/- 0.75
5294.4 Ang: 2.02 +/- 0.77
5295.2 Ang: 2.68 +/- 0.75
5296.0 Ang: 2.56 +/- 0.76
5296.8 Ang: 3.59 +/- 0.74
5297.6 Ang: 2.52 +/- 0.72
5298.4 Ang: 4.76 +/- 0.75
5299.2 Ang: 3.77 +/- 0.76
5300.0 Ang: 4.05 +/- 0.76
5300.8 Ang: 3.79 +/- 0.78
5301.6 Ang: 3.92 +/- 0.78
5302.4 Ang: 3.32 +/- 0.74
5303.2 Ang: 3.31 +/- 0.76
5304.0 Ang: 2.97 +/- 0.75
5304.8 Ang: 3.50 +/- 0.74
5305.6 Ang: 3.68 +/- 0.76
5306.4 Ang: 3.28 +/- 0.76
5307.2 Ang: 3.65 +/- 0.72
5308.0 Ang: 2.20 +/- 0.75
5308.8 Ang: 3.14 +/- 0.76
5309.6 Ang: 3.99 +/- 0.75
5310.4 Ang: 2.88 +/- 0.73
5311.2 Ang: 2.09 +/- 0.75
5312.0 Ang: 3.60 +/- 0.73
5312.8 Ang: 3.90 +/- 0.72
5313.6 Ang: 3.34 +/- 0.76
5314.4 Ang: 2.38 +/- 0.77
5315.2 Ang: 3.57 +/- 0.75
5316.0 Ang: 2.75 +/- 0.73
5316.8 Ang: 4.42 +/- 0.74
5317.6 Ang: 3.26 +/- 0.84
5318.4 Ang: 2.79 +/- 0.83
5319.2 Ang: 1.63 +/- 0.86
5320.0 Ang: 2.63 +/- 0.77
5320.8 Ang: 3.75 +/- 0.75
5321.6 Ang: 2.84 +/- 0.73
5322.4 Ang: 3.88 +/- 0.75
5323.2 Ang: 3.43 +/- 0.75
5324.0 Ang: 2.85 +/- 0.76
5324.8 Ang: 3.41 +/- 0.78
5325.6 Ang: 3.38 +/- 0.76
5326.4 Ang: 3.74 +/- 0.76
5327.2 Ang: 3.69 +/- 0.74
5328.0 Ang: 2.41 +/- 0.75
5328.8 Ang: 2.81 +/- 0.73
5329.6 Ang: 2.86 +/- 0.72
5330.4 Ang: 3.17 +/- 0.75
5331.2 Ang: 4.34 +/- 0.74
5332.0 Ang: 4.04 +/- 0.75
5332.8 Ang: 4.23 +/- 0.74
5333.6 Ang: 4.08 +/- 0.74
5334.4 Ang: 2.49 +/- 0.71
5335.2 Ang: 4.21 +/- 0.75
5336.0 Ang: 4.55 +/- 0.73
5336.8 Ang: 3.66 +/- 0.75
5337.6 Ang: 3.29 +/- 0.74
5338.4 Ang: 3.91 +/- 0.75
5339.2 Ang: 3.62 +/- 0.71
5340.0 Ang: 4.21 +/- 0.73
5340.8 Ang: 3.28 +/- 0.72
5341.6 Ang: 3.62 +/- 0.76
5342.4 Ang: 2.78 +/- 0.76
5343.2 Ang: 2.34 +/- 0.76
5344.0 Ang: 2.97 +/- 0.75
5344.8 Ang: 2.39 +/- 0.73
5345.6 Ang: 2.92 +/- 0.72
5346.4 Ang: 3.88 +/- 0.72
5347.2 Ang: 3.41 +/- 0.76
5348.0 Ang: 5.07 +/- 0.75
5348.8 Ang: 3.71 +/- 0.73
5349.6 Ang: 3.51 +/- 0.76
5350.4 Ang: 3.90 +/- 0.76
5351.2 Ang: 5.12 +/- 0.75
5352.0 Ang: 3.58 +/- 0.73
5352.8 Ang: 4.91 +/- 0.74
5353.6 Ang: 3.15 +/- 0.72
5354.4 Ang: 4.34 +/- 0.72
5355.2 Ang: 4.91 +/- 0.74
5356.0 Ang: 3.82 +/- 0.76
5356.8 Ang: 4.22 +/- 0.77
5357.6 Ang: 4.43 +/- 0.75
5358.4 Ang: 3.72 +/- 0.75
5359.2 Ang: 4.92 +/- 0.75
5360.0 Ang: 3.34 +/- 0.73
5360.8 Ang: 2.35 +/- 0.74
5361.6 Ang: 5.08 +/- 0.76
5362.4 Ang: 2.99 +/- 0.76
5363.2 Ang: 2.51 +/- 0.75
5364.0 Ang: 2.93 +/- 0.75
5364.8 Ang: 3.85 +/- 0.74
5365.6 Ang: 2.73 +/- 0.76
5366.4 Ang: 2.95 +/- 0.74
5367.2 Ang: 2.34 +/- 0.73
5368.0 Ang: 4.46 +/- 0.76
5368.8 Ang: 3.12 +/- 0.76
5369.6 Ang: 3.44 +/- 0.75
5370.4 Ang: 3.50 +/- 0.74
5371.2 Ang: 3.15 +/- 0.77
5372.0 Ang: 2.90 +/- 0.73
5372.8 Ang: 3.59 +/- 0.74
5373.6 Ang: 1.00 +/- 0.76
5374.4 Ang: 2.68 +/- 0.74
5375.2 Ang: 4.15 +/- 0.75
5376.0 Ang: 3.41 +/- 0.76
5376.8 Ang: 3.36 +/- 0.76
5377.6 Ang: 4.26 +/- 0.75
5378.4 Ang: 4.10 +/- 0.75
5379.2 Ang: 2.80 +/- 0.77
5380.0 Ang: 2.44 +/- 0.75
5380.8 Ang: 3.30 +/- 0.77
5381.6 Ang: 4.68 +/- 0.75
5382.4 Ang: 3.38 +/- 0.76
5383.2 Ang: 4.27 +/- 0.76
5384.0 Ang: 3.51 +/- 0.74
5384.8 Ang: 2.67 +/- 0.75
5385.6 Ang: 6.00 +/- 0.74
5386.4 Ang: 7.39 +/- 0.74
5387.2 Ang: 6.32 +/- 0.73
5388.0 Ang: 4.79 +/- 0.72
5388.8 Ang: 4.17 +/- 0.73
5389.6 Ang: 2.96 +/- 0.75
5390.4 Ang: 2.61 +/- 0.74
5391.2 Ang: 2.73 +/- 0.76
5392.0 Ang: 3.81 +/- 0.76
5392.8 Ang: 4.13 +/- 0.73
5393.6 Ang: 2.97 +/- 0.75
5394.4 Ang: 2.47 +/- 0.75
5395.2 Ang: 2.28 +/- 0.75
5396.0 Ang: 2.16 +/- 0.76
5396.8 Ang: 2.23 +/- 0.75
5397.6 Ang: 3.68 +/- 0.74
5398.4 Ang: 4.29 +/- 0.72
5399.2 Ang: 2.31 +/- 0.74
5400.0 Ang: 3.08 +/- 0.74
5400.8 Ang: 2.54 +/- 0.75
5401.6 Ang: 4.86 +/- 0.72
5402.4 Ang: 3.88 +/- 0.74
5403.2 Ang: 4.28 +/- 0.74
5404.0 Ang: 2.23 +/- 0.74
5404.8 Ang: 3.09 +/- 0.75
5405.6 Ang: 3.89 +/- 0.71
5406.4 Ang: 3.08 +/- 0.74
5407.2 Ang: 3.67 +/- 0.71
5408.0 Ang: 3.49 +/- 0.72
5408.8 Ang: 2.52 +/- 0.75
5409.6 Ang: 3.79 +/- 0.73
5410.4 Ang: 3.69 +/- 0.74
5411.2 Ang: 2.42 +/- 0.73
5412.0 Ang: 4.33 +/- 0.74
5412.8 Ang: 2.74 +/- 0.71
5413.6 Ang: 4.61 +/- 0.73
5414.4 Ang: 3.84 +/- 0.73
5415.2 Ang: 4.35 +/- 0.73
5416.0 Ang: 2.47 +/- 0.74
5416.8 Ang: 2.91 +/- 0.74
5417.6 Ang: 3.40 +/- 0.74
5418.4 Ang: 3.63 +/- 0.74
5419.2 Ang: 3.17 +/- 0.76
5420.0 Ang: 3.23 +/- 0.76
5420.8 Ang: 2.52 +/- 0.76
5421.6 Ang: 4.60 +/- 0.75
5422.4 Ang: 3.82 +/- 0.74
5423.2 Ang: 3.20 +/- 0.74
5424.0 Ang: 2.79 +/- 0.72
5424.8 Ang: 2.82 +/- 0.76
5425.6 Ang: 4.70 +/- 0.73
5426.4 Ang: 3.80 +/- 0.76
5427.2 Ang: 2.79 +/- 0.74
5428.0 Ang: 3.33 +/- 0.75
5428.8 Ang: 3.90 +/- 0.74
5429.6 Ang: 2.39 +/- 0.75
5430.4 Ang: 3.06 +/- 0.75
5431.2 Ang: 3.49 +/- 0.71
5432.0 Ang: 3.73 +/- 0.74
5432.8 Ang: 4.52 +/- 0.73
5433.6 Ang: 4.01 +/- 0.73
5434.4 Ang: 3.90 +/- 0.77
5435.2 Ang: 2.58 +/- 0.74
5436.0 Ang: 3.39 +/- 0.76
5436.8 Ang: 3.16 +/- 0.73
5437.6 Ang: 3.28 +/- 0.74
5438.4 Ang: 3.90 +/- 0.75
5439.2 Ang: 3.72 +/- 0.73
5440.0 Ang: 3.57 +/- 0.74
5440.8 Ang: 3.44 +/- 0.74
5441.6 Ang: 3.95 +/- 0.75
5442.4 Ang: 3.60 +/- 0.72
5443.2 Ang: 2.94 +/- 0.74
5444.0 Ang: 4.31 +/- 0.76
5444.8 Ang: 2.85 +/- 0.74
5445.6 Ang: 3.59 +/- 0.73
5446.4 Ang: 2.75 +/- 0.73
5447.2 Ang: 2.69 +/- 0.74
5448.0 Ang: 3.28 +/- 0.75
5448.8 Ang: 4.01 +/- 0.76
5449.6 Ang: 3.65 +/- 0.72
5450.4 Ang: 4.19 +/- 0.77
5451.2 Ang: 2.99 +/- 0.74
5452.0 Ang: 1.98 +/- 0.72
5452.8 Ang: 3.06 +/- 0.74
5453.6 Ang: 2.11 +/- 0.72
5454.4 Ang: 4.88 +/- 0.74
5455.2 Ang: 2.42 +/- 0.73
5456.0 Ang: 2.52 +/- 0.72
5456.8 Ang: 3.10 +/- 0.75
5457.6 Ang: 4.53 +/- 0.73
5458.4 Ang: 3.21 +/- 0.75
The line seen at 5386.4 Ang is H-beta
